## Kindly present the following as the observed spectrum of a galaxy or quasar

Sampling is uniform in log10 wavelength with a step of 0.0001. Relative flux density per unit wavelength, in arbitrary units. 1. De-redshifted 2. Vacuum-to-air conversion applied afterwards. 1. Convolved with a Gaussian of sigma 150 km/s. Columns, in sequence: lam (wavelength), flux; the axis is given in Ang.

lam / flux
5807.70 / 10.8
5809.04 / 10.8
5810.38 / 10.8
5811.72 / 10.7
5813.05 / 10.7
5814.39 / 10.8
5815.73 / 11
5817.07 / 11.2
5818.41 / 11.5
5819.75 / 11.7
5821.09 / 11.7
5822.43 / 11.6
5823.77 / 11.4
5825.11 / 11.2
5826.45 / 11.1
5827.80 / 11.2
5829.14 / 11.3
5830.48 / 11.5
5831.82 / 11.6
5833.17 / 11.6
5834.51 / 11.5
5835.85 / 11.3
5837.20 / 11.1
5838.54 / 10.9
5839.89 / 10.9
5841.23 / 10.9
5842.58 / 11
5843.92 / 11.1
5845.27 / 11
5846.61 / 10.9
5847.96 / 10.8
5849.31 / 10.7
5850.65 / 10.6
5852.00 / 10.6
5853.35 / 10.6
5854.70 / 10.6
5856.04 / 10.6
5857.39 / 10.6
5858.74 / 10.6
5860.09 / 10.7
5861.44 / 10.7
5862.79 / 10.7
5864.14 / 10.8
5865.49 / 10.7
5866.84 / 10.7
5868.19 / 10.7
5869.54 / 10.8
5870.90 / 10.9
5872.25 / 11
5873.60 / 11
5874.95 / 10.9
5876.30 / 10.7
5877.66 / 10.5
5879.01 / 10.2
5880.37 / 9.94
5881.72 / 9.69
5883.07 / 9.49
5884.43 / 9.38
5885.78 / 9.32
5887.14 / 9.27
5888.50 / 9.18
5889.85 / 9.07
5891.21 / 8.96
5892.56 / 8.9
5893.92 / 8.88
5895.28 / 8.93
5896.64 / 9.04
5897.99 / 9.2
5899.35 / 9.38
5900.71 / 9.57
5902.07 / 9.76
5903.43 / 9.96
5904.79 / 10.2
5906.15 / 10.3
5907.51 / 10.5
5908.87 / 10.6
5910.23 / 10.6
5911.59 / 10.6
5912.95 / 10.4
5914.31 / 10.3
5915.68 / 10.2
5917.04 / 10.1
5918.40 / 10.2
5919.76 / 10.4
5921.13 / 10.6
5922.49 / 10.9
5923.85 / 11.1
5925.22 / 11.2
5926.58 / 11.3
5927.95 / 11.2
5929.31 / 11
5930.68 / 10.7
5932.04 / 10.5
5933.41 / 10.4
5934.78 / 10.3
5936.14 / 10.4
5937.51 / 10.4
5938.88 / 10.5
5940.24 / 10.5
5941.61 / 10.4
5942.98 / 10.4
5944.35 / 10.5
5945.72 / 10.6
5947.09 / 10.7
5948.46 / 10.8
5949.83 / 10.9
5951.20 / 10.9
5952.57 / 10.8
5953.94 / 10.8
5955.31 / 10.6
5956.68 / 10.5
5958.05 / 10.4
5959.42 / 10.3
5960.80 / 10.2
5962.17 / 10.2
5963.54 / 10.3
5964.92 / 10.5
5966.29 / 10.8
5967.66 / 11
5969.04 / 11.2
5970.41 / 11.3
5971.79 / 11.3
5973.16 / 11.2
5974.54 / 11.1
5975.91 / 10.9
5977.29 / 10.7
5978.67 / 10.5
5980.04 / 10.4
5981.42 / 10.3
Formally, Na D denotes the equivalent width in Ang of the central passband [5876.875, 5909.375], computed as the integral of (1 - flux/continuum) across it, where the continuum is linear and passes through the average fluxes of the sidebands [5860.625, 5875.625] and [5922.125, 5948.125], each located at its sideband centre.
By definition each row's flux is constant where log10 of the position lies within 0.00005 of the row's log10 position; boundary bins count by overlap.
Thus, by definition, 3.5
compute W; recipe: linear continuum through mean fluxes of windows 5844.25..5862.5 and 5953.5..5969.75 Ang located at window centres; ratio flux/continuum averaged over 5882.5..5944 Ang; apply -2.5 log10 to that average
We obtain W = 0.05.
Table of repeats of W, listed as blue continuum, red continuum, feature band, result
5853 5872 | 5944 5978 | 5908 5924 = 0.02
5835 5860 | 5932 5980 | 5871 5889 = 0.07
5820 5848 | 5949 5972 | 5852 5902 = 0.10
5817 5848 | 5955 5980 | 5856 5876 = 0.04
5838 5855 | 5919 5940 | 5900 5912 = 0.05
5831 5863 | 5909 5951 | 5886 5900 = 0.18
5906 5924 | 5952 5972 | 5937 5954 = 0.00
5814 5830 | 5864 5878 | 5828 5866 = 0.01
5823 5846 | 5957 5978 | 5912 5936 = 0.03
